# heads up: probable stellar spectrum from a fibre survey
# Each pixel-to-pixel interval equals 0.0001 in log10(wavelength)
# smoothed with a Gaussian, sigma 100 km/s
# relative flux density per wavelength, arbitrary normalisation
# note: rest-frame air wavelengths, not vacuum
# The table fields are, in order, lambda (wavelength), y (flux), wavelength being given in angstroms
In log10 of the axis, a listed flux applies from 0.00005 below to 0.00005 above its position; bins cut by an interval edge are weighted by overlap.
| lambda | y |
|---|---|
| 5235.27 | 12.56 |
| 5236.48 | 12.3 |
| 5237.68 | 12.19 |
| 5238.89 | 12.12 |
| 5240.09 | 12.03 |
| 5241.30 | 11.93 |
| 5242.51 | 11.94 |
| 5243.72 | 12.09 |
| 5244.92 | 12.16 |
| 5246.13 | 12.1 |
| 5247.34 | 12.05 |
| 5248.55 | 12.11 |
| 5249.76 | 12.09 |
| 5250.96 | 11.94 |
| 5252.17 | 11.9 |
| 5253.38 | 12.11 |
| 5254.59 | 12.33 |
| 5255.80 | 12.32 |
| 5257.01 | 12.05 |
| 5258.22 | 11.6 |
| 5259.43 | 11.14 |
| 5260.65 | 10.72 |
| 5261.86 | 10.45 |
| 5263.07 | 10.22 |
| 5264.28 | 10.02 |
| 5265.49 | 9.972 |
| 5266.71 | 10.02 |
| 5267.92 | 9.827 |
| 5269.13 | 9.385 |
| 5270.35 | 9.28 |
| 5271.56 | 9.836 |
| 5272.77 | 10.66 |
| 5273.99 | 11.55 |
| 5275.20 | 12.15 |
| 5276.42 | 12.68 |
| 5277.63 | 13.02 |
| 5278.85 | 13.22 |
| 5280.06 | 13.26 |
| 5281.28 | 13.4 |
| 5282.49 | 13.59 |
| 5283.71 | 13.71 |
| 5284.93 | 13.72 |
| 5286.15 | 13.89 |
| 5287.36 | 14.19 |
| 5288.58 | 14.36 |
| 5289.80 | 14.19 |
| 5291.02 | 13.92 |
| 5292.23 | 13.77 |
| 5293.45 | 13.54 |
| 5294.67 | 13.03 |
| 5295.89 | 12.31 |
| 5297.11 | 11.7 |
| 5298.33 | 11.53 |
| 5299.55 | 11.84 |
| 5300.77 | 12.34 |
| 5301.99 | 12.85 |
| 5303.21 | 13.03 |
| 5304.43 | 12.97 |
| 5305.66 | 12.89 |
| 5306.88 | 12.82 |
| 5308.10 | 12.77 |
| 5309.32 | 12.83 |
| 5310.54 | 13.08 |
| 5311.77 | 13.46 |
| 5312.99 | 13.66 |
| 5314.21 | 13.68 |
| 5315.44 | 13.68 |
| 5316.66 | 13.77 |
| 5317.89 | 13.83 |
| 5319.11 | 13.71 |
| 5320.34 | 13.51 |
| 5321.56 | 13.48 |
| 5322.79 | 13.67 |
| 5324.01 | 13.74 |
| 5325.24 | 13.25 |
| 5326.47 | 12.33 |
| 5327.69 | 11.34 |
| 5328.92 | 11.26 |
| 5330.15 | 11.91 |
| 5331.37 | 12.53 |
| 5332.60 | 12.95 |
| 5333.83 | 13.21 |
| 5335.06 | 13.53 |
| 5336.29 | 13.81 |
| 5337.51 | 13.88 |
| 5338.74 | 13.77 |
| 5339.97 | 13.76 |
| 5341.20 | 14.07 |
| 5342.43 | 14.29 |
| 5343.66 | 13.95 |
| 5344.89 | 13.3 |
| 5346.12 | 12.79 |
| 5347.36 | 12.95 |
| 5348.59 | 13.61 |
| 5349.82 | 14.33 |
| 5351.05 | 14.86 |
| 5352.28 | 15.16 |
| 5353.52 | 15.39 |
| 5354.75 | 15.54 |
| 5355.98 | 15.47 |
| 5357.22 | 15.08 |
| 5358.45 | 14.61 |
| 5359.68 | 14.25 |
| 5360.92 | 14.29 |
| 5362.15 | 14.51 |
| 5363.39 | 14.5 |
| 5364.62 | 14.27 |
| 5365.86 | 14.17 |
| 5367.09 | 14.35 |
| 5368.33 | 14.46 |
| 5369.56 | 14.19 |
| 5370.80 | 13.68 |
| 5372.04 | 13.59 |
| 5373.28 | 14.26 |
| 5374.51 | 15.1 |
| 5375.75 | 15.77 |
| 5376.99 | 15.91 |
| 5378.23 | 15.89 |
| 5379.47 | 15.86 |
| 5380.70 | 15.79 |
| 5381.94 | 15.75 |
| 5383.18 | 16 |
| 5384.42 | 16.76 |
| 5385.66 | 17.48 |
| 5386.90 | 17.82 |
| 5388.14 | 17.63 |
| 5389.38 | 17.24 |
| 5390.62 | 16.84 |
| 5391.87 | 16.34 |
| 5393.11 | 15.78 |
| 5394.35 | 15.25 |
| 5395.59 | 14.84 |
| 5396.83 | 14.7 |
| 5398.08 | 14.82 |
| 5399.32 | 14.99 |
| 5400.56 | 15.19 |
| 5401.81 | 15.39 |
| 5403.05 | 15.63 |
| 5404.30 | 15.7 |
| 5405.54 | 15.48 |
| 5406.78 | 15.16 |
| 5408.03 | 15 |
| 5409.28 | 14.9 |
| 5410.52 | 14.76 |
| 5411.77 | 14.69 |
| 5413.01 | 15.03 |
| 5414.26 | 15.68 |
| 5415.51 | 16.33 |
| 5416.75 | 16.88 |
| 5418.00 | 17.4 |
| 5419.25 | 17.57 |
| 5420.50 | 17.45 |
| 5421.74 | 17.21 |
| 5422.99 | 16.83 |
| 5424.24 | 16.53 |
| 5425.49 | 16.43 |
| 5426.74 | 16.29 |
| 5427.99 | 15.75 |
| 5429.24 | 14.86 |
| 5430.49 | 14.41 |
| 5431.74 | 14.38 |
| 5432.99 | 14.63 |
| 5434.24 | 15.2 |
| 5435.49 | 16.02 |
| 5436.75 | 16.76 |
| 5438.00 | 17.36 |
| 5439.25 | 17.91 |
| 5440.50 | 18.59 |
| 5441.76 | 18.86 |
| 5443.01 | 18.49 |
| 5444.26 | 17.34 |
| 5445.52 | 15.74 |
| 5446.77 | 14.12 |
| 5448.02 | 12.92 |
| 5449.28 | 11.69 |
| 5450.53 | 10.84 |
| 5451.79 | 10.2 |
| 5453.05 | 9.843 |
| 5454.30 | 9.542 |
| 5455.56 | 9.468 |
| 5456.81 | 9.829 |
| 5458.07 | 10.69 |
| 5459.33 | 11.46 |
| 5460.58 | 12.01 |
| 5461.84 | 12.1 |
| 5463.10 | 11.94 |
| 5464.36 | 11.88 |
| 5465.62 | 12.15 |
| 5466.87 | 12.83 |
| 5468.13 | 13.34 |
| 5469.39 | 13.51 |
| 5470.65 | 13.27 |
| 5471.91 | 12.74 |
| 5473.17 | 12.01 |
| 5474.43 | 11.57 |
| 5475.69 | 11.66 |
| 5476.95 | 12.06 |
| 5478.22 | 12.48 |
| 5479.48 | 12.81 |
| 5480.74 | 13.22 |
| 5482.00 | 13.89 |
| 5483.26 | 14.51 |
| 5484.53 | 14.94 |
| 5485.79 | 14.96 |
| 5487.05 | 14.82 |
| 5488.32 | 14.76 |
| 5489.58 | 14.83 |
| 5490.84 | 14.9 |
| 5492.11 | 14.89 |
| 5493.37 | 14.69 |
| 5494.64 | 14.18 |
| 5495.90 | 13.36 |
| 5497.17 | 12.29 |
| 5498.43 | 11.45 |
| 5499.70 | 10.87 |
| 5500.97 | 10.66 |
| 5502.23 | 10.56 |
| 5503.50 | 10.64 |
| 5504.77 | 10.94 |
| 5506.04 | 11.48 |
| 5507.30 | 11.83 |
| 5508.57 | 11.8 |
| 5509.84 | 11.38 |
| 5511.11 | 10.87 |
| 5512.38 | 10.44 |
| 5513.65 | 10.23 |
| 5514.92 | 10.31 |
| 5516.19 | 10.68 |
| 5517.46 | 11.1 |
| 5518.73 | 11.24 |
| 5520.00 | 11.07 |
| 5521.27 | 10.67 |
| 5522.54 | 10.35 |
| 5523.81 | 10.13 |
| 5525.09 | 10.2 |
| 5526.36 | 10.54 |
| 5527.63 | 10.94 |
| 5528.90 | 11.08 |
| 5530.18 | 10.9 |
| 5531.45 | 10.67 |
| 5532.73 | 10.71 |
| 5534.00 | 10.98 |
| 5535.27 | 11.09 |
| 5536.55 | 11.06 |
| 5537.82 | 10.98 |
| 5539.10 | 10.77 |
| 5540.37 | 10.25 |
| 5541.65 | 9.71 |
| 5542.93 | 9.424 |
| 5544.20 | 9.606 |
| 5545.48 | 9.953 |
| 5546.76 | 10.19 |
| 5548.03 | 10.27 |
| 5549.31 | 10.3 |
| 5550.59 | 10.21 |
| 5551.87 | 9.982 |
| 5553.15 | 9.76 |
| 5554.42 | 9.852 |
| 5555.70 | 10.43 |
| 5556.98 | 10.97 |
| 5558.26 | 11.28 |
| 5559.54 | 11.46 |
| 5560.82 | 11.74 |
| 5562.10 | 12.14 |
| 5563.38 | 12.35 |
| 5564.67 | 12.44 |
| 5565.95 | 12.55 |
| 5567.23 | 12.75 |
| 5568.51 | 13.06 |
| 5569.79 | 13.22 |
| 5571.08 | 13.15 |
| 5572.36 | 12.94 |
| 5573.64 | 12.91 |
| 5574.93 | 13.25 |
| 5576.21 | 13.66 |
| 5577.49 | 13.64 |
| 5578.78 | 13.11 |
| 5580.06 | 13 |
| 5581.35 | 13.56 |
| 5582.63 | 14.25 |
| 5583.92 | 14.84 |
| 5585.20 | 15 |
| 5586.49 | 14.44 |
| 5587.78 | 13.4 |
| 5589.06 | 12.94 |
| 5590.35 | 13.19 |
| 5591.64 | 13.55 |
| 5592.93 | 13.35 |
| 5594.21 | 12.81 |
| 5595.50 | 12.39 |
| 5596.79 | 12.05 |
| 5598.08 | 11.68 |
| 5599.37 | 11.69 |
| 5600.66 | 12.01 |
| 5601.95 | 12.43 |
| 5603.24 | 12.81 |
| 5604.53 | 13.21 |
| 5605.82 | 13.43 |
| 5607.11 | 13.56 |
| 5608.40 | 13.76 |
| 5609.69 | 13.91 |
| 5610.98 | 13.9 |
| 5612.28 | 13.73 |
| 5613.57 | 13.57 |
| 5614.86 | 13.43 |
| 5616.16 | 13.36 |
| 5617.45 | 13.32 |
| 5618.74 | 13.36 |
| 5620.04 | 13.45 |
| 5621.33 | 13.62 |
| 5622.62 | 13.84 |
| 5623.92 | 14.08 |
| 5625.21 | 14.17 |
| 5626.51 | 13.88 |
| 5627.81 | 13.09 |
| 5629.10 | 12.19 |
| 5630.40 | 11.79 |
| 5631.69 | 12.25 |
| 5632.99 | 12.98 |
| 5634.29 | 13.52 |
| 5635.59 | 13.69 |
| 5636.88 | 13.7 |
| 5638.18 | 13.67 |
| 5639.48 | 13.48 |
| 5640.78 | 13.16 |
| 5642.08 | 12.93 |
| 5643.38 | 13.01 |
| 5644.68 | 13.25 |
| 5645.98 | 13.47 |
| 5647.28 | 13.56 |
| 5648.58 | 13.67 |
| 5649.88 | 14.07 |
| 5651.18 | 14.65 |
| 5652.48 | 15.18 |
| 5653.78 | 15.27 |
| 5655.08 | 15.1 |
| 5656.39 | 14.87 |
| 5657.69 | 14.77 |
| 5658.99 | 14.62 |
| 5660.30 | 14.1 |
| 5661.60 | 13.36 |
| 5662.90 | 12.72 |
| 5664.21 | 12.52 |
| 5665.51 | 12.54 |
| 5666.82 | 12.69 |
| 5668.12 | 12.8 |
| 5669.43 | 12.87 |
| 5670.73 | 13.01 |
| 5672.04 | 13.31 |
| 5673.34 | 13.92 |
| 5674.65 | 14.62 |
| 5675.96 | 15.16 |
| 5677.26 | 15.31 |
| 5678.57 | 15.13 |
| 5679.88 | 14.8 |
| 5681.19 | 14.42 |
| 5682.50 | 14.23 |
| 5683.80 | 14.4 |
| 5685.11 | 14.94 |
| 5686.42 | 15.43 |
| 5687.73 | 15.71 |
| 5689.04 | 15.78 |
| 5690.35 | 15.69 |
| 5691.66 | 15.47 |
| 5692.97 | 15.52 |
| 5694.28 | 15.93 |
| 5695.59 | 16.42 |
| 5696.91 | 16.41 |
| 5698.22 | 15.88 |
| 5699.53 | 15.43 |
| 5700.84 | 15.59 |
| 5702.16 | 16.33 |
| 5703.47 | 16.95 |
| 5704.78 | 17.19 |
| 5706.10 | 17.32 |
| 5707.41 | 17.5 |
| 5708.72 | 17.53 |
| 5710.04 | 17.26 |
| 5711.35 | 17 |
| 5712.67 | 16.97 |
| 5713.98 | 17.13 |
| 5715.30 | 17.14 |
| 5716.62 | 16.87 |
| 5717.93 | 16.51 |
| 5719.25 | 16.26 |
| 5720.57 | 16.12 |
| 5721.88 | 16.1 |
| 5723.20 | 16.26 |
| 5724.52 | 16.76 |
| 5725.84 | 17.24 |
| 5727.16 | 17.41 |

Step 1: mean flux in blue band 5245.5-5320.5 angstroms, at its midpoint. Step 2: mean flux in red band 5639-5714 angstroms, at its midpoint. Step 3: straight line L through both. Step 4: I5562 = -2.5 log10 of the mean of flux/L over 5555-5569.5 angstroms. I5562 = 0.18 mag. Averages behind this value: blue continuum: 12.4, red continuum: 14.9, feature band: 11.9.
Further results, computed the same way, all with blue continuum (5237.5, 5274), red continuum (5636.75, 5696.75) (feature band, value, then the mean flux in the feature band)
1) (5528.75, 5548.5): 0.263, 10.5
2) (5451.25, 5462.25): 0.205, 10.5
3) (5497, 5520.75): 0.189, 11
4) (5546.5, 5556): 0.307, 10.1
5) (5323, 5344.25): -0.115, 13.2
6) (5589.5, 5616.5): 0.063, 13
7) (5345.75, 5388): -0.234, 15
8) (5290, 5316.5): -0.119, 13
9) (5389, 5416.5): -0.243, 15.4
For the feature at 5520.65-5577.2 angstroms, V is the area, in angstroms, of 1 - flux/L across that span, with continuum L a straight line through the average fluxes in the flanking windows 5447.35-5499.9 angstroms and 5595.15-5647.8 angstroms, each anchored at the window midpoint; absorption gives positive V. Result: 7.5 angstroms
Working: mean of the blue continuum 12.6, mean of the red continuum 13.2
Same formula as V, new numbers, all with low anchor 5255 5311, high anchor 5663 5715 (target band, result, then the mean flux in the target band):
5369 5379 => -1.5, 14.8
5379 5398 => -4.7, 16.2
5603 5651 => 4.6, 13.4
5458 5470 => 1.2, 12.3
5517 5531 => 3.3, 10.7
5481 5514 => 2.6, 12.7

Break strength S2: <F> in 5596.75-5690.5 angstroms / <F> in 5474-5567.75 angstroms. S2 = 1.2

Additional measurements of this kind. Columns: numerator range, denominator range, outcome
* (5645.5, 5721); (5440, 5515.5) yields 1.20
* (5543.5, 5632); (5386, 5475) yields 0.86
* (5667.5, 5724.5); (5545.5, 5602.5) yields 1.27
